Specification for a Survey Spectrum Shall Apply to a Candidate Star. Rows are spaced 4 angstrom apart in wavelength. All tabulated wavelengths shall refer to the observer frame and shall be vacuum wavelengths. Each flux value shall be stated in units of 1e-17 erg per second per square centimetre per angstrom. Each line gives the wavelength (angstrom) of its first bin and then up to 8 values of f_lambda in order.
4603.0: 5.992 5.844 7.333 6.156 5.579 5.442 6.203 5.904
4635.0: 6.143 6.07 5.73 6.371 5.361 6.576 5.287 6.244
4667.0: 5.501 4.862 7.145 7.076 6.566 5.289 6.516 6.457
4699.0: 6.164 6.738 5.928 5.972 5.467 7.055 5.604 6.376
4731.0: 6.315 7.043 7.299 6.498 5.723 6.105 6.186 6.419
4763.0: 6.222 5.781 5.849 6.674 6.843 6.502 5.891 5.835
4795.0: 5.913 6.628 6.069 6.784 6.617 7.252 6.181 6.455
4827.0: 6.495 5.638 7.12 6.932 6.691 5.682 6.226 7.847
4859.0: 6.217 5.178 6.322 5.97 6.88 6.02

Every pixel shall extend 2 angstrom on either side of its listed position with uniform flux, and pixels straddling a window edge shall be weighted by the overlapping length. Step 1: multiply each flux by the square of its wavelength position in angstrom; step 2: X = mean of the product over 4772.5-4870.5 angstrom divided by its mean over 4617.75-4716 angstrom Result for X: 1.1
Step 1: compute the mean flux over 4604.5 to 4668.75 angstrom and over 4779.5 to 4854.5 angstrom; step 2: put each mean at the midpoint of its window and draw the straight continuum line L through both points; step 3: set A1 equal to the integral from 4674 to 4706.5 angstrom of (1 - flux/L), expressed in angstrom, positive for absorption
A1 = -1.8 angstrom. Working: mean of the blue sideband 5.99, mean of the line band 6.45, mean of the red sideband 6.42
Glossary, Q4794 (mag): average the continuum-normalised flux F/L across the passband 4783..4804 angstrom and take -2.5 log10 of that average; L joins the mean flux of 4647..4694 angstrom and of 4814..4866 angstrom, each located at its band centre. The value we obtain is 0.04 mag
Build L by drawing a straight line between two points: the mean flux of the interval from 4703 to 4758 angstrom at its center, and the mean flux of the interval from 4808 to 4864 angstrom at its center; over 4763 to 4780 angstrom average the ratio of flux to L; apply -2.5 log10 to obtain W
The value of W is 0.022 mag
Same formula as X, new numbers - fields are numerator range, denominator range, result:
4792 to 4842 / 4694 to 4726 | 1.10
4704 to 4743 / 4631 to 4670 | 1.11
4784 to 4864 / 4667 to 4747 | 1.07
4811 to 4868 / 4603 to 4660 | 1.17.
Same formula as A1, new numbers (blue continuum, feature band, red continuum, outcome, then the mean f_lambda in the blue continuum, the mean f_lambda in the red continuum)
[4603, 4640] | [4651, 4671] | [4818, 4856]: 1.3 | 6.07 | 6.5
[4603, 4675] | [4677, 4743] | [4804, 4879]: -2.6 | 5.95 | 6.45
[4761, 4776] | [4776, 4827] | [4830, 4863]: -1.3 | 6.1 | 6.49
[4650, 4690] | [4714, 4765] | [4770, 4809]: -1.3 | 6.02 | 6.31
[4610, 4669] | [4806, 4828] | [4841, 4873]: -1.5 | 5.97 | 6.27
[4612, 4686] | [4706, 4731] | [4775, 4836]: 0.4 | 6.02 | 6.41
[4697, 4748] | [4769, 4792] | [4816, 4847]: 0.4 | 6.33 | 6.47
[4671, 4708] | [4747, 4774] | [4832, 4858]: 1.7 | 6.36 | 6.69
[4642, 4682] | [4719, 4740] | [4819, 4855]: -1.1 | 6.04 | 6.47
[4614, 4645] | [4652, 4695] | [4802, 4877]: -0.7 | 5.9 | 6.46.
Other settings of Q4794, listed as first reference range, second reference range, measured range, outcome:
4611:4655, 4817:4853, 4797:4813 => -0.03 mag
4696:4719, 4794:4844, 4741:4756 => 0.03 mag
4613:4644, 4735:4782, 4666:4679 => 0.00 mag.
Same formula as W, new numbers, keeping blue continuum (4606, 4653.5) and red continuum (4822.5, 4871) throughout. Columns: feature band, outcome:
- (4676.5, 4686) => -0.097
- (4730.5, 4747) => -0.084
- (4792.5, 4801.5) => 0.011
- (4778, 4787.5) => -0.030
